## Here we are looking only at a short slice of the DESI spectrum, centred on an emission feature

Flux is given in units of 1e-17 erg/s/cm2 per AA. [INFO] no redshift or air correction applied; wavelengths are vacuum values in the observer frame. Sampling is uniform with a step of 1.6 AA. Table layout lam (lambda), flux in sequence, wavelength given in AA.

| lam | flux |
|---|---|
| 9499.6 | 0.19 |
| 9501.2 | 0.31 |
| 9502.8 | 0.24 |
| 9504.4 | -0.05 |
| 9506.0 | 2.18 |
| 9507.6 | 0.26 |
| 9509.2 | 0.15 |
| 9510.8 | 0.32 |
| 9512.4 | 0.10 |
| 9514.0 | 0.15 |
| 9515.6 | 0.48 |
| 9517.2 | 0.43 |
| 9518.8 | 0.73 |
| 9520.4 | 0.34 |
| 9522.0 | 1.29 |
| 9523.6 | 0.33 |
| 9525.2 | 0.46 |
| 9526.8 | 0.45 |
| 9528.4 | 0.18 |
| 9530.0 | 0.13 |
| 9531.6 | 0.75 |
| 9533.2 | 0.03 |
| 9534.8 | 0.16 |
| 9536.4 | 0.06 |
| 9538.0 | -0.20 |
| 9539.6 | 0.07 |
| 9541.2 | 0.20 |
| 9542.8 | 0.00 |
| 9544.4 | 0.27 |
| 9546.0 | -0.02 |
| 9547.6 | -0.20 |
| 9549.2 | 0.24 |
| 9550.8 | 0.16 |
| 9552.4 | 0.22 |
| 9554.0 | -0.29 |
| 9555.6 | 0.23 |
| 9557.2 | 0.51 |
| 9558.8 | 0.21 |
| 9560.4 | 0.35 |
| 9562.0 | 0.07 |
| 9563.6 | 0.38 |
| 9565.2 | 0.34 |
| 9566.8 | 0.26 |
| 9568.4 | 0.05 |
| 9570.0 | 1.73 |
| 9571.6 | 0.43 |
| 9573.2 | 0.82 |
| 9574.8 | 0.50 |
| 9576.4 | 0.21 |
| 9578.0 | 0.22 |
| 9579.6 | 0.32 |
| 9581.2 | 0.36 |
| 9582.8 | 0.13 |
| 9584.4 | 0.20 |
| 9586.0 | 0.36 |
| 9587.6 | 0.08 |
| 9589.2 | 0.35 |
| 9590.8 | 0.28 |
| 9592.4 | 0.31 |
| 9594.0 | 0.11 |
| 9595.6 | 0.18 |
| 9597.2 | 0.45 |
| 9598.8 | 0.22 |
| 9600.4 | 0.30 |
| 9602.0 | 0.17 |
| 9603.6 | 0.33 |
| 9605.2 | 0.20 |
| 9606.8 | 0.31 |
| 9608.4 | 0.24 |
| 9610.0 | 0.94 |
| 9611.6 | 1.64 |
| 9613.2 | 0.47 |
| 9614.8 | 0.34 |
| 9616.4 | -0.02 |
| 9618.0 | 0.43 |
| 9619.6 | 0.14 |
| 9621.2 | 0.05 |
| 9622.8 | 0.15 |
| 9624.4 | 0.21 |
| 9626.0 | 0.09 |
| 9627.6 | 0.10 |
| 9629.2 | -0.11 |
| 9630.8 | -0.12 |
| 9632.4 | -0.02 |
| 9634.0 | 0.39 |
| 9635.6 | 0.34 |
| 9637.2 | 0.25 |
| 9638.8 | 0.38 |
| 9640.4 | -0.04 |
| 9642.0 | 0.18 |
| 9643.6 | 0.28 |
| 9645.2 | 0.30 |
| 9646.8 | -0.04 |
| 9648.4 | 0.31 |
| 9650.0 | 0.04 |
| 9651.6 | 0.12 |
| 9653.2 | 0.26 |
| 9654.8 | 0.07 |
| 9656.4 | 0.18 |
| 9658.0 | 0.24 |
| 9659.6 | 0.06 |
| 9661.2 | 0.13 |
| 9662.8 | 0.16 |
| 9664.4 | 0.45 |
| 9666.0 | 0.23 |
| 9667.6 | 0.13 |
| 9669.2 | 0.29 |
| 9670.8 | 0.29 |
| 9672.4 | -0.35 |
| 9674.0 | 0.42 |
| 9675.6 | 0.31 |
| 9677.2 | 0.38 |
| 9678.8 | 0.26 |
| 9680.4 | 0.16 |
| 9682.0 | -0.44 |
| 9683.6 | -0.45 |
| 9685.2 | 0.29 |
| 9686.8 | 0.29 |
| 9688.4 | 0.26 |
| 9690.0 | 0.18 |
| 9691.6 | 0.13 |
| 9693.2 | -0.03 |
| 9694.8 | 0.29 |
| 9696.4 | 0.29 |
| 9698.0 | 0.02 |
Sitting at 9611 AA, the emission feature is [O III] 5007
